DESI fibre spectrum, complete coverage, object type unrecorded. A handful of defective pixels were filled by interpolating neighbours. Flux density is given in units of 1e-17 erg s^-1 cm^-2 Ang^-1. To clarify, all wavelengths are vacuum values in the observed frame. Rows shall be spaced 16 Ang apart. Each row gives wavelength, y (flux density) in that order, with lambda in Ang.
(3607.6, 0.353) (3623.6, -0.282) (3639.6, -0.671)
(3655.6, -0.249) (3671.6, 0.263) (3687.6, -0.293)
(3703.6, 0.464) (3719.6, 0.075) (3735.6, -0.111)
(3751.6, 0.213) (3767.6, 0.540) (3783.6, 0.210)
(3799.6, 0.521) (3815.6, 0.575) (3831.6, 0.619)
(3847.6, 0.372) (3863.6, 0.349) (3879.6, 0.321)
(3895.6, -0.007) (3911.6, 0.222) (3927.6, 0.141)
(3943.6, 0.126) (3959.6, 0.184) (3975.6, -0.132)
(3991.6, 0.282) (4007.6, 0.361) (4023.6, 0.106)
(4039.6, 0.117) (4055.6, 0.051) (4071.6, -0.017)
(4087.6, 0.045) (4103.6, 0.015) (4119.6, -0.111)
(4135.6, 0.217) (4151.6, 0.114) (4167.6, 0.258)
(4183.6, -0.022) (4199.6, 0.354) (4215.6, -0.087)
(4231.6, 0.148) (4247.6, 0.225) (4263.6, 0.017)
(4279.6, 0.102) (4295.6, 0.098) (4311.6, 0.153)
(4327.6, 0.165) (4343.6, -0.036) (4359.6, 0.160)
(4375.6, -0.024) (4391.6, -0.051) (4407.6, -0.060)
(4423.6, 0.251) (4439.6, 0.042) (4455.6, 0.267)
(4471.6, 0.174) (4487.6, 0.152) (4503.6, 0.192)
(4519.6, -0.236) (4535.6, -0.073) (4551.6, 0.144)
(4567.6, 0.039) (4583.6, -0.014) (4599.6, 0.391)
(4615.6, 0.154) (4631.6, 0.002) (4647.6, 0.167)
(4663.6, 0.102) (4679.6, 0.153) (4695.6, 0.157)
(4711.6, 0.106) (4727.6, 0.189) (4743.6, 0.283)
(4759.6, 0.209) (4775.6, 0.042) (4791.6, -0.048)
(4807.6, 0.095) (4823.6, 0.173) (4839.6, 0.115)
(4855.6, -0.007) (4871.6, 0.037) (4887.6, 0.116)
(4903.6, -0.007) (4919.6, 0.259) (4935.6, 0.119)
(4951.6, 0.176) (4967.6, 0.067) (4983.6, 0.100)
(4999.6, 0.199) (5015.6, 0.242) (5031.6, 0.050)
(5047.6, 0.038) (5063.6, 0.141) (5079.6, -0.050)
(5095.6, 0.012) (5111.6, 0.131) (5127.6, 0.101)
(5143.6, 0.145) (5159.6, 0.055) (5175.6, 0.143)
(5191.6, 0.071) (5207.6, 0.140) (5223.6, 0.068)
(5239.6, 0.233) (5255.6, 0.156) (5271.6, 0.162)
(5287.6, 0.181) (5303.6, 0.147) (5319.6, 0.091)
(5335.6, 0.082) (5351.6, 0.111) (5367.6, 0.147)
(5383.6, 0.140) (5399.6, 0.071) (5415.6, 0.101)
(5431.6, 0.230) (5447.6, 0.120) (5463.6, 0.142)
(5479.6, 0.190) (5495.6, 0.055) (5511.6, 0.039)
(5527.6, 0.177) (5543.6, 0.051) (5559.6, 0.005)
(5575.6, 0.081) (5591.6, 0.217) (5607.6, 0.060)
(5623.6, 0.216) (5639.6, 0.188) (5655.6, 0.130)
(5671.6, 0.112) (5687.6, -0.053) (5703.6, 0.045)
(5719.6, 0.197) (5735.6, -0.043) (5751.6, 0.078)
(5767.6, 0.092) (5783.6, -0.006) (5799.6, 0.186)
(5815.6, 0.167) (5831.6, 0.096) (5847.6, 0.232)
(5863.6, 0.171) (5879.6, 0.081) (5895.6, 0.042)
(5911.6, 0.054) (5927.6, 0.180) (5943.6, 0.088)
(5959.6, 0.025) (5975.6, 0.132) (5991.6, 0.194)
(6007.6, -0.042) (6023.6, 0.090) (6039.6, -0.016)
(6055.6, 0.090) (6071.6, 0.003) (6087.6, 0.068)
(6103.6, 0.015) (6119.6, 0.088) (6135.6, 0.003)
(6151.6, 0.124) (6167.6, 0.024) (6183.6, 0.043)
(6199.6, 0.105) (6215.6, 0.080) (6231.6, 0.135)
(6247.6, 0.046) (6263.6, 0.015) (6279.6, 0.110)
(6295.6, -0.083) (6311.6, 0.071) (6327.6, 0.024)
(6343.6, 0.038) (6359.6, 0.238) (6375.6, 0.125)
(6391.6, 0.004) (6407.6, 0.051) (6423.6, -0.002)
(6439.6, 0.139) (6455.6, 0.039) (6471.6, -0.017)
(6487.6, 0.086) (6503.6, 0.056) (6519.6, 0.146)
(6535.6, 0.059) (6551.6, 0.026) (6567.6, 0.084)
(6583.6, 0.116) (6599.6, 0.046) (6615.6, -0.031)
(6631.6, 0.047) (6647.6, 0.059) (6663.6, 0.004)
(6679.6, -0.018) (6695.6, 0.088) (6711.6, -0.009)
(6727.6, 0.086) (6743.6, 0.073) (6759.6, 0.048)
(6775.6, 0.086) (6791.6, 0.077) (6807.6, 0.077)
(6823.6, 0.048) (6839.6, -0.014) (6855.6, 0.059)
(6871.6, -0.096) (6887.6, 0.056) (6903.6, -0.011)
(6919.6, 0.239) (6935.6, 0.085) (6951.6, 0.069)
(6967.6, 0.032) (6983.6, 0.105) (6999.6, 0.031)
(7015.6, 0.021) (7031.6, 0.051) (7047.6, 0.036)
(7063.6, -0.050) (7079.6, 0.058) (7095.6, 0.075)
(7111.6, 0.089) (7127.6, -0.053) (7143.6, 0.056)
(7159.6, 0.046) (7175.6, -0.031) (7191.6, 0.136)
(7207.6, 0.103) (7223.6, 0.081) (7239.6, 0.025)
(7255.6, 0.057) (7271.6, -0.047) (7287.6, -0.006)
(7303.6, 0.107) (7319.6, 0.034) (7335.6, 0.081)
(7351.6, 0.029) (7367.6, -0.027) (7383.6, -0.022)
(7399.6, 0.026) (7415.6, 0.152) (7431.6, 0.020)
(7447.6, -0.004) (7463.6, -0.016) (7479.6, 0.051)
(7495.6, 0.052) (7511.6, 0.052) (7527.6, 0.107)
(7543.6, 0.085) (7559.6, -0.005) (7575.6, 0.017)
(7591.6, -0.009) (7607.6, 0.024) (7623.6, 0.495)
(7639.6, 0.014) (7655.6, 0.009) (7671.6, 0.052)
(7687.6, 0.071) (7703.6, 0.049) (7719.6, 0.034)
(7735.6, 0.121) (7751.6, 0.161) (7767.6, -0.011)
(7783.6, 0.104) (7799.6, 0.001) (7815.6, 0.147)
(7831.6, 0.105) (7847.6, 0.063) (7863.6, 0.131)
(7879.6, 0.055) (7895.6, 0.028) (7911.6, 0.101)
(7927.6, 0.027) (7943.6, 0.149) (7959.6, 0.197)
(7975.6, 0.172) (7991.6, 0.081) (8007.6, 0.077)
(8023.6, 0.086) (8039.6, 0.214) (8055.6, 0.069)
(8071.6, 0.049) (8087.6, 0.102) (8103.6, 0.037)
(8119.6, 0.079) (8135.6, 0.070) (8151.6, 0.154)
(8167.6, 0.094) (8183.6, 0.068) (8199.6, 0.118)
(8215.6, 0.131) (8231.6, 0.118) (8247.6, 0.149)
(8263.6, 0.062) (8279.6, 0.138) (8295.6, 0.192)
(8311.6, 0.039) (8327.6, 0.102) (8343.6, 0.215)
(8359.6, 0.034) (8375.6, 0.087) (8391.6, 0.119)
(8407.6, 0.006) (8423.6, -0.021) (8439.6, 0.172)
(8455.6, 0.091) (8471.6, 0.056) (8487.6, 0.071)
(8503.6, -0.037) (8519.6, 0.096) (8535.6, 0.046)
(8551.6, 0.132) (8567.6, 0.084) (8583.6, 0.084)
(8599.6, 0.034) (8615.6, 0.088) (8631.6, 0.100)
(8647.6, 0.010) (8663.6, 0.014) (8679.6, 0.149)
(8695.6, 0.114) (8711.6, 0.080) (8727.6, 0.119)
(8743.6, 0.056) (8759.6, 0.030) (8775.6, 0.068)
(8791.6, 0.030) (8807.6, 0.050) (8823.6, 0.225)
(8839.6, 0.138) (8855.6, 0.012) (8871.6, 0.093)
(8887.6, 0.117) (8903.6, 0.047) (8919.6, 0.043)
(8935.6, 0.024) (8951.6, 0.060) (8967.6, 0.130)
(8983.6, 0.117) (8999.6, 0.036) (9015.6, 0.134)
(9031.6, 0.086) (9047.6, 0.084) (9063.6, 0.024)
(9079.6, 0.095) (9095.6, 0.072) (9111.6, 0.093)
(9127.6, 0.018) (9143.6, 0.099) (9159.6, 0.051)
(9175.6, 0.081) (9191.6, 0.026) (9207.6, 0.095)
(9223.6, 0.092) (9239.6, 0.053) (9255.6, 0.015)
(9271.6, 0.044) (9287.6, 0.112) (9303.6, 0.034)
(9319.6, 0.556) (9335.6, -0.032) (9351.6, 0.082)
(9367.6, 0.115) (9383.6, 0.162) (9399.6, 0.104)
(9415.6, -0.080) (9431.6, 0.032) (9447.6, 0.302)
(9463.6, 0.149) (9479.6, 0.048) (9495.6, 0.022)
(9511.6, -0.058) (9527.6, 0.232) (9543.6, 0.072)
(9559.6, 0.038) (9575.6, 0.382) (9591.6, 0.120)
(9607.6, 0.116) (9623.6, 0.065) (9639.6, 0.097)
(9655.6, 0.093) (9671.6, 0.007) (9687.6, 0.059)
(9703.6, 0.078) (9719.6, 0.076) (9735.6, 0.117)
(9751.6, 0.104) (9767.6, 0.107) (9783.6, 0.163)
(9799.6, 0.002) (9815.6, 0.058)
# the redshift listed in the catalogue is 1.044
